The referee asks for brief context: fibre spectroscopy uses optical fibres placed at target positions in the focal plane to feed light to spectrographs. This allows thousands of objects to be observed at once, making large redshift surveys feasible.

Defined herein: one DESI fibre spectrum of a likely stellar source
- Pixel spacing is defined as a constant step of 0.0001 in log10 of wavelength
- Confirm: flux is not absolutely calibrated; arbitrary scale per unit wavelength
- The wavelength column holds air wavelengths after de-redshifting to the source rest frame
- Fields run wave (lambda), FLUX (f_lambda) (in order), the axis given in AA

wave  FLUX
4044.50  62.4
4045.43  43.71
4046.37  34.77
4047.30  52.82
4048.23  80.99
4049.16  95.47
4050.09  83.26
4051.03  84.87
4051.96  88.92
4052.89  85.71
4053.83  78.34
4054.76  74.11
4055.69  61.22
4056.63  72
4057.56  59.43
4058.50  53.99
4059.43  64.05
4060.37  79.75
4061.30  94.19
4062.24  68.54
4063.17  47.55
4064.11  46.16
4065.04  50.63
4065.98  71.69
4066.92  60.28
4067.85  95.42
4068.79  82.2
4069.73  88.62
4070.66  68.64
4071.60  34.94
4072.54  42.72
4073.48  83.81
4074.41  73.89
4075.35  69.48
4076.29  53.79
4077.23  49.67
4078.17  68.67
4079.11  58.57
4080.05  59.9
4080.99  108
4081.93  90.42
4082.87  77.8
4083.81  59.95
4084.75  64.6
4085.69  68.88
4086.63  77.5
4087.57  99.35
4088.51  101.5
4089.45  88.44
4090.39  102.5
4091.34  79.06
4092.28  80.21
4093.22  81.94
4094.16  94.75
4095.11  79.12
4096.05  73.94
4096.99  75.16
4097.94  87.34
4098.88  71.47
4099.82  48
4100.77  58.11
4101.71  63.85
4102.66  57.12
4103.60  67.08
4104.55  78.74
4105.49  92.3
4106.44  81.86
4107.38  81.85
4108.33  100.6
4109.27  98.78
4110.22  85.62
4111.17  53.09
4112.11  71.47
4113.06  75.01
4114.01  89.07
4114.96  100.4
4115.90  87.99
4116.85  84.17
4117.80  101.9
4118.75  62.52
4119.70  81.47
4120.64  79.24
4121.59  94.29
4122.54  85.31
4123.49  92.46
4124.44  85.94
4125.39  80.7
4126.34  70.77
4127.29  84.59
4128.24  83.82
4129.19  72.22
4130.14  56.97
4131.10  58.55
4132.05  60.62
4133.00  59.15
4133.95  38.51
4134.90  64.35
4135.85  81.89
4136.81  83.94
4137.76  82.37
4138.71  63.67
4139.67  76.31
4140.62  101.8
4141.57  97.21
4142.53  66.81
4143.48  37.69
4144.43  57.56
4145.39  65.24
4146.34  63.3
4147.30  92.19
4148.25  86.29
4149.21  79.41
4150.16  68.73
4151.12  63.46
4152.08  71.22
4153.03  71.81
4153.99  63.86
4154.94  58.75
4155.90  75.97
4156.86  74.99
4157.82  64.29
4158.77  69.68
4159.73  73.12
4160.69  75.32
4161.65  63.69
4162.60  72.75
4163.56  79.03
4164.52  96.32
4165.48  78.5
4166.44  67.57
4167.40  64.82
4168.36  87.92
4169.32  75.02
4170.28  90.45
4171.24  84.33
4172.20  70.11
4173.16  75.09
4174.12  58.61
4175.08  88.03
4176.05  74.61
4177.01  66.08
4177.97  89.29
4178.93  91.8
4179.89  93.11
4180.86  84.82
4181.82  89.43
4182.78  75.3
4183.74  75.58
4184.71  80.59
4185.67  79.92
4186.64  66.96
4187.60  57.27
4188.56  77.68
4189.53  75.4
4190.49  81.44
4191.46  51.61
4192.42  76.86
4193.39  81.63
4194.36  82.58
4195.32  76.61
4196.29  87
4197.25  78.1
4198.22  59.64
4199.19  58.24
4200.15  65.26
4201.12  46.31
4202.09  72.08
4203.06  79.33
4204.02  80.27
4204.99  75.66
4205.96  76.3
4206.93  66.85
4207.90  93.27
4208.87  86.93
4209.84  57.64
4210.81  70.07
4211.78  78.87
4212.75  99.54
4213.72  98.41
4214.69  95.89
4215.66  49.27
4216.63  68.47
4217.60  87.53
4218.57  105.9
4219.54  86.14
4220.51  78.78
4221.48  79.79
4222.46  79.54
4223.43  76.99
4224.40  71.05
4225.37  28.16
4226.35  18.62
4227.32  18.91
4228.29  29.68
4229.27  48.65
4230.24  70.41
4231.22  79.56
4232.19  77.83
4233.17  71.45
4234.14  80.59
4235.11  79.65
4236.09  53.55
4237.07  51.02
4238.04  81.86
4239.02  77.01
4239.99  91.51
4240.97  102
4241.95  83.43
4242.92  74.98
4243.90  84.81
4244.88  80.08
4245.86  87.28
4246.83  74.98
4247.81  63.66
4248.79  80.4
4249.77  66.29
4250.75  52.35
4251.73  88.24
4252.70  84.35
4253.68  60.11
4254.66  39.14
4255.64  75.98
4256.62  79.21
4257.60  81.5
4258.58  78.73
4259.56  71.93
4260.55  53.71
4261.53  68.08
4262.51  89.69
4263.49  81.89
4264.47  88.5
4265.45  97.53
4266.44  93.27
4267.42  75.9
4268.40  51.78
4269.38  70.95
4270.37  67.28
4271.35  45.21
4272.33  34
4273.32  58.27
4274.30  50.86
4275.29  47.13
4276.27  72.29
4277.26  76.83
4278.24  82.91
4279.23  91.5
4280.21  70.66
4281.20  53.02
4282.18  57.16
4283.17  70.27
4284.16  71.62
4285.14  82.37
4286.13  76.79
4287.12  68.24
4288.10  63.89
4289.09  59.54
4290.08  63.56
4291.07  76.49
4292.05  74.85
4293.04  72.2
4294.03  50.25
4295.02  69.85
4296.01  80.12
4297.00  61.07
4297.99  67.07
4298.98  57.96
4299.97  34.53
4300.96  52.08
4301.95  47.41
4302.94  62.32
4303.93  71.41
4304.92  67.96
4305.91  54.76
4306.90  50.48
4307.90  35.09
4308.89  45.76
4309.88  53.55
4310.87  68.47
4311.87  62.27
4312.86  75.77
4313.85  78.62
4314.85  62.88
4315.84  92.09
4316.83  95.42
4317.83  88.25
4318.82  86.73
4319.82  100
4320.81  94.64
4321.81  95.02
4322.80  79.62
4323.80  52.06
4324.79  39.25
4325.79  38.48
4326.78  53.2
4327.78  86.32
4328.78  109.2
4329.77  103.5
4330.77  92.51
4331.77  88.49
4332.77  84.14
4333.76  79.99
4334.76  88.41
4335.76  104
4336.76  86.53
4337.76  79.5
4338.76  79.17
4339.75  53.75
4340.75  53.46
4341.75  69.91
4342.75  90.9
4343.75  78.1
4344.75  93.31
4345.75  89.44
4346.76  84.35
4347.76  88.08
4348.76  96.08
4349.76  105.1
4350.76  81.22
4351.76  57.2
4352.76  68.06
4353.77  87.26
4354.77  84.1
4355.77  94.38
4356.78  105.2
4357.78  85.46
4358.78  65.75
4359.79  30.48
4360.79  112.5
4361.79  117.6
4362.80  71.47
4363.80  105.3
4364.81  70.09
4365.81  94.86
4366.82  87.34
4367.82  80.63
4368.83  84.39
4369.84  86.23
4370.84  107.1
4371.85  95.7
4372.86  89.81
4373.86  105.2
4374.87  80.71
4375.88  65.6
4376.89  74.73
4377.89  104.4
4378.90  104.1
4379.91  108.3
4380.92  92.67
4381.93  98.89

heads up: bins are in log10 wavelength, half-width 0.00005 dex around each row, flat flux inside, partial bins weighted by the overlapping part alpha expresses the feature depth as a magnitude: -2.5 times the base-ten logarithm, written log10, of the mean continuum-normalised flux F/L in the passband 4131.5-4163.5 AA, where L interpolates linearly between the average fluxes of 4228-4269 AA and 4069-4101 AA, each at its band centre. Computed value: 0.05 mag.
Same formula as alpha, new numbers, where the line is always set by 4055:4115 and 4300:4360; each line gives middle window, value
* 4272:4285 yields 0.16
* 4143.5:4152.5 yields 0.06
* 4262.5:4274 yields 0.08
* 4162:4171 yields -0.07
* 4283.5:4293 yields 0.07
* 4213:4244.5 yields 0.05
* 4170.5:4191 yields -0.05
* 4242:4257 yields 0.03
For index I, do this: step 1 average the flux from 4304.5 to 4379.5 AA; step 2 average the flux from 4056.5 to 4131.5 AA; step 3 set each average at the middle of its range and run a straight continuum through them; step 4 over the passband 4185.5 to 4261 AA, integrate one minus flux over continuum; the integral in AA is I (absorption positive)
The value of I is 5.7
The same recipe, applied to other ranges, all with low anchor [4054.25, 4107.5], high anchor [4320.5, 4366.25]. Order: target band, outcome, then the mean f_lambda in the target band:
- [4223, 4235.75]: 3.29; 57.7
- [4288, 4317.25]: 6.14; 63.5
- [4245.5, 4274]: 2.88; 70.8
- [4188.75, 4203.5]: 0.95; 71.5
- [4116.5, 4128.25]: -1.56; 83.6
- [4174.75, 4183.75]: -0.85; 83.1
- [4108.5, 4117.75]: -1.36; 84.3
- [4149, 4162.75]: 1.01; 69.6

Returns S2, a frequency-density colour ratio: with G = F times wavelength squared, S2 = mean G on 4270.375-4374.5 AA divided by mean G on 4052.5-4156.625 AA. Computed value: 1.12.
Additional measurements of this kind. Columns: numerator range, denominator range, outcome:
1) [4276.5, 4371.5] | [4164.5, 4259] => 1.08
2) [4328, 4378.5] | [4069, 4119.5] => 1.27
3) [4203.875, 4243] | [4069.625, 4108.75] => 1.04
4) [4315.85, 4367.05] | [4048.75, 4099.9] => 1.27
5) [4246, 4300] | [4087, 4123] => 0.92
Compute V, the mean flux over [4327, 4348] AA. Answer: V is 84.4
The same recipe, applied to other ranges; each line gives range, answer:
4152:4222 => 76.2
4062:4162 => 74.1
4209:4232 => 69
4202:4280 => 72.2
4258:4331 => 69.2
